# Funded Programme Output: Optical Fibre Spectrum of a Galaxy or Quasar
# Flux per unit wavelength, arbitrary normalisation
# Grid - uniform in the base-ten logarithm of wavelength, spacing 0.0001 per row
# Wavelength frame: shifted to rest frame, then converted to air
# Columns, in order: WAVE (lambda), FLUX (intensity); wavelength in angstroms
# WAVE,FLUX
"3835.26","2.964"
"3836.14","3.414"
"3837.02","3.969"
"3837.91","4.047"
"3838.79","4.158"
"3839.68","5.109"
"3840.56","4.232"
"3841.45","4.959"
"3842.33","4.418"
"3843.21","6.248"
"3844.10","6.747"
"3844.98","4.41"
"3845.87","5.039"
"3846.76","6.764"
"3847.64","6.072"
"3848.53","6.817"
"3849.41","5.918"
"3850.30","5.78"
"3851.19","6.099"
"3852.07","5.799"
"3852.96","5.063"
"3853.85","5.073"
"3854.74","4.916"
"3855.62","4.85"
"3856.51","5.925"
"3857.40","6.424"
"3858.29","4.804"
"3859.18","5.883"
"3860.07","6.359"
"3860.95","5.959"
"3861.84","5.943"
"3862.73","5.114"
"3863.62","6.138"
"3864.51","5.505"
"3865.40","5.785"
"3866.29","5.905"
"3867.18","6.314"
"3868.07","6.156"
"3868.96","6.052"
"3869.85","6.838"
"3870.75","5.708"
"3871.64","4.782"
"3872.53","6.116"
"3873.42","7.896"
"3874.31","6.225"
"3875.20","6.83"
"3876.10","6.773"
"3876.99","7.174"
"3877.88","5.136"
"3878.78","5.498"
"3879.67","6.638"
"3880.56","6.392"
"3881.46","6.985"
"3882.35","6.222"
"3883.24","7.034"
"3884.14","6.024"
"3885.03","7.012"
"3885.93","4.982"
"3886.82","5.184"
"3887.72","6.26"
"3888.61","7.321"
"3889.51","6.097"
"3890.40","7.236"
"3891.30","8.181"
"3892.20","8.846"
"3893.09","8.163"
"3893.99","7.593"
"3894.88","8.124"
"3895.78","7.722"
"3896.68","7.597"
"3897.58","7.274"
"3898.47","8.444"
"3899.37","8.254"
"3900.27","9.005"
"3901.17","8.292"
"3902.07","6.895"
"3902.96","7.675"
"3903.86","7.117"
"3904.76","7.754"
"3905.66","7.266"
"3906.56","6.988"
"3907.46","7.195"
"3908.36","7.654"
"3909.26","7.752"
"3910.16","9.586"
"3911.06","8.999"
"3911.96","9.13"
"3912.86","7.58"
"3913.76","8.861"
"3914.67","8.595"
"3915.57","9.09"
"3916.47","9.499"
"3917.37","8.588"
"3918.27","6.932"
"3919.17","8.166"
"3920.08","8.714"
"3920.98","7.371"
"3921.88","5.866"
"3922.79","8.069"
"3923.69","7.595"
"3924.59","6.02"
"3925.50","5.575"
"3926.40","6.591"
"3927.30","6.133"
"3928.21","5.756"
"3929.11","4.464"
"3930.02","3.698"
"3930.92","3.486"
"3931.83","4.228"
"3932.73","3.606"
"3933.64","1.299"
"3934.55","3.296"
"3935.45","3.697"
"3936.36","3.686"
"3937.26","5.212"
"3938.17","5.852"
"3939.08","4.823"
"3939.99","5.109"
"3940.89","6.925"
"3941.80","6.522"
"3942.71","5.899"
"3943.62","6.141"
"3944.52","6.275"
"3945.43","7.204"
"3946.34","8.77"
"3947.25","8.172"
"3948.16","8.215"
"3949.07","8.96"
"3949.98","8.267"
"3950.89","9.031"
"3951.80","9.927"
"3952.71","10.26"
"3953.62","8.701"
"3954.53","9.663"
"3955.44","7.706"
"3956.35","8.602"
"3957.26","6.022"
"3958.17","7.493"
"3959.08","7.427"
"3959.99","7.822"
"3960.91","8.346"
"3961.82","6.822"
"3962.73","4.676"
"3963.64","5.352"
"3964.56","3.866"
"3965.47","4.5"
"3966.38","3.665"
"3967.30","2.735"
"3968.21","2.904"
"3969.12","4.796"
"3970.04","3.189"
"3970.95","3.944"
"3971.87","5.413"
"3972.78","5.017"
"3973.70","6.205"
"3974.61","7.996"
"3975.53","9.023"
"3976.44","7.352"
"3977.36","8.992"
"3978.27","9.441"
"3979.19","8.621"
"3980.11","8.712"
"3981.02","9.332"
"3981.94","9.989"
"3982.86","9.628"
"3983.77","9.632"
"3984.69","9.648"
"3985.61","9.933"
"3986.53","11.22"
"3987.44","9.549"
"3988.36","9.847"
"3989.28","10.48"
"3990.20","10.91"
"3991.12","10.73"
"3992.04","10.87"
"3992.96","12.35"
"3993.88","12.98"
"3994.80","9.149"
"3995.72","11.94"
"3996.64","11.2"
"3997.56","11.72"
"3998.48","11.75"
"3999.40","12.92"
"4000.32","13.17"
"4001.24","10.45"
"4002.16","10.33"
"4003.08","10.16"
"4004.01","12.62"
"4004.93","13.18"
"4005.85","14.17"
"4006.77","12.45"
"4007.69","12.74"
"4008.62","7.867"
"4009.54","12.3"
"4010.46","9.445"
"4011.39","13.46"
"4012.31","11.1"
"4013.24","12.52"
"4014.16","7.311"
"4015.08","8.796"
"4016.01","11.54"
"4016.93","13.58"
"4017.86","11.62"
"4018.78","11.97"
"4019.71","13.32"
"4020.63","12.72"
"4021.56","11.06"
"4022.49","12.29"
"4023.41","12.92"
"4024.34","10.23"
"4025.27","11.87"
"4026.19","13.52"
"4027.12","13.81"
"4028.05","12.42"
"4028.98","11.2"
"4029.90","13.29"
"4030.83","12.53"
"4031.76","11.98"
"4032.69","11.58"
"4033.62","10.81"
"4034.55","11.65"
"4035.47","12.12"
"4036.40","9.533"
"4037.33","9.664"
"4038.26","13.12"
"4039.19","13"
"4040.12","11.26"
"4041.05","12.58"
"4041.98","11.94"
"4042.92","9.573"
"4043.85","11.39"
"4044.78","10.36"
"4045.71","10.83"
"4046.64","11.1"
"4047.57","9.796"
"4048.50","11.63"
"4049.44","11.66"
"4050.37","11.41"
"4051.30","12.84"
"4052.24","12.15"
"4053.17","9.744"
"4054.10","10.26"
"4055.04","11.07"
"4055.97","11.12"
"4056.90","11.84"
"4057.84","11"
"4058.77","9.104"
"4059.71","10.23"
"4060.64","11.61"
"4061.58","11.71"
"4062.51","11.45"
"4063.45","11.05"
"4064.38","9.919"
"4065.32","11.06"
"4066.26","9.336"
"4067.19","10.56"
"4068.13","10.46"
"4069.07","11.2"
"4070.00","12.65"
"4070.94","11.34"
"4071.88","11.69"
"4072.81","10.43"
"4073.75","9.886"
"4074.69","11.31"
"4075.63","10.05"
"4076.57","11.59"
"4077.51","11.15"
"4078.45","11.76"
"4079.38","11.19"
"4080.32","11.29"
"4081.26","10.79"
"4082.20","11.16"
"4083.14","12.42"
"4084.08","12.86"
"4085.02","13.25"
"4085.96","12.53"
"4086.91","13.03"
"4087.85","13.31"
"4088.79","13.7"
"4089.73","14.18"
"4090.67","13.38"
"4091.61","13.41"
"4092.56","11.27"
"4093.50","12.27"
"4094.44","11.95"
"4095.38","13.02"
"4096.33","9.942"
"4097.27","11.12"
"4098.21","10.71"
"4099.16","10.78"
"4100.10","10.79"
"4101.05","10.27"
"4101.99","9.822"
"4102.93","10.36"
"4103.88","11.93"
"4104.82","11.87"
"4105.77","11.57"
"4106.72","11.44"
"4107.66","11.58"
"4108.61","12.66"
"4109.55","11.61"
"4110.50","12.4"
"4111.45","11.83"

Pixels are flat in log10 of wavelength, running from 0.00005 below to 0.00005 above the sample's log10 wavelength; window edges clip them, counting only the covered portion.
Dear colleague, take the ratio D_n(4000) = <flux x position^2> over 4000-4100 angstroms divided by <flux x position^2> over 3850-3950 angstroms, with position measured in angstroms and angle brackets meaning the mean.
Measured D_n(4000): 1.9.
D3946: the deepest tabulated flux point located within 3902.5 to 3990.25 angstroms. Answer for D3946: 1.299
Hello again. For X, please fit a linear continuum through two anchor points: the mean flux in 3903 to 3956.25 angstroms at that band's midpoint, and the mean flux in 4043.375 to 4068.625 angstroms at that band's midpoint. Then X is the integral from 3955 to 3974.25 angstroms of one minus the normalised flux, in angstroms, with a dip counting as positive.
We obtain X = 5.92 angstroms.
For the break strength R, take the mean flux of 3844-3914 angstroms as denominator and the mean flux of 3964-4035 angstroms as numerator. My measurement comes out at 1.52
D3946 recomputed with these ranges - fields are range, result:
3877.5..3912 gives 4.982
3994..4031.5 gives 7.311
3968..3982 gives 2.904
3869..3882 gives 4.782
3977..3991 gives 8.621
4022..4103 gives 9.104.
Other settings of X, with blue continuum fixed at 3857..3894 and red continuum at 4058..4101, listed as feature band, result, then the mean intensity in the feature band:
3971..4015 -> -4.3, 10.3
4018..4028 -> -2.3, 12.3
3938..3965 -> 3.1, 7.31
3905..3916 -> -1.5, 8.21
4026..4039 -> -2.1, 11.9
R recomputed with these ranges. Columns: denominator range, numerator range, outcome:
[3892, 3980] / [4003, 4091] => 1.68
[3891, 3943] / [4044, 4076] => 1.60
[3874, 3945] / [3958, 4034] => 1.46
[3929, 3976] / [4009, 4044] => 1.93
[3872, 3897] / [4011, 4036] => 1.74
